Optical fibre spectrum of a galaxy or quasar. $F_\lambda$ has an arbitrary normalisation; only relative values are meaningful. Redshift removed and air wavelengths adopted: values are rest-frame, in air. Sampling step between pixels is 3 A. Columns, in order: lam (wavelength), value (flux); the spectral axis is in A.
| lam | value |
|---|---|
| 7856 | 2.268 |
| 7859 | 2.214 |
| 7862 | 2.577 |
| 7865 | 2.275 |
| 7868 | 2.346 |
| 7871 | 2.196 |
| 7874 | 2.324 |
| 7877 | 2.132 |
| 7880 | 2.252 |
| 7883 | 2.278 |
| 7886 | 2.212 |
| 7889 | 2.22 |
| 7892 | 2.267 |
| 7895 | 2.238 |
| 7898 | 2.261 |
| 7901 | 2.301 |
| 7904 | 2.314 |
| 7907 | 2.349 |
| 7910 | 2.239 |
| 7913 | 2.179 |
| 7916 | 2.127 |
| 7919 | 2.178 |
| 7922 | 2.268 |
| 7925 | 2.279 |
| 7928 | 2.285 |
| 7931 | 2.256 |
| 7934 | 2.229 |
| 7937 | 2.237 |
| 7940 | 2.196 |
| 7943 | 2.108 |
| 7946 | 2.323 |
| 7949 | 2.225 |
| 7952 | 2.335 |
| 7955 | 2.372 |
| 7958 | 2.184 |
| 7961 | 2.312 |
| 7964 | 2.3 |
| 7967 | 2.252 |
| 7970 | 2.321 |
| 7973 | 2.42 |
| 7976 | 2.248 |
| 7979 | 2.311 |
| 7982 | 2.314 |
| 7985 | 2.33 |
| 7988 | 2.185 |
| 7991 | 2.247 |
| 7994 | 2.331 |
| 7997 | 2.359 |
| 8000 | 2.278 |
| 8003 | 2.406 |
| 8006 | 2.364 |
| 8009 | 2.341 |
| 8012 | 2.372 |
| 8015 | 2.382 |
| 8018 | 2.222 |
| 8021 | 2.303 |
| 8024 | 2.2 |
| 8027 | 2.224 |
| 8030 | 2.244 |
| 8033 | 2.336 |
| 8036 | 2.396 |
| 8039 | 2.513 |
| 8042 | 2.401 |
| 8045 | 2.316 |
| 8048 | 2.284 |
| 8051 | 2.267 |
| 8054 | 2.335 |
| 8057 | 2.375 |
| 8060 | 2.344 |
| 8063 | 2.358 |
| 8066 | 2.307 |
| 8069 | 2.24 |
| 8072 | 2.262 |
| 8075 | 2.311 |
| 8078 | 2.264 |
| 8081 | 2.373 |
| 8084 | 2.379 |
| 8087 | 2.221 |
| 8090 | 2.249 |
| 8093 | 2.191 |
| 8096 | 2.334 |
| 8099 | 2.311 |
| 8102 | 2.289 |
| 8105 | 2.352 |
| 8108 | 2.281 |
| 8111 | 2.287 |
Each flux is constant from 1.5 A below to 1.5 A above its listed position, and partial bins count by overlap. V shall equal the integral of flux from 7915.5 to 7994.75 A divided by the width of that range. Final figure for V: 2.27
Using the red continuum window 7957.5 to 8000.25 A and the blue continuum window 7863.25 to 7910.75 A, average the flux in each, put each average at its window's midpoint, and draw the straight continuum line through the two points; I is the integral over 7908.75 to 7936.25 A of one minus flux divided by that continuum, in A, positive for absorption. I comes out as 0.60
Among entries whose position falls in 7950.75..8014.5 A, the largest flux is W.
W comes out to 2.42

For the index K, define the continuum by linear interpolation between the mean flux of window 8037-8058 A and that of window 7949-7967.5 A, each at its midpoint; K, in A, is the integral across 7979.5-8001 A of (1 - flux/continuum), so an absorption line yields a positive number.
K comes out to 0.2 A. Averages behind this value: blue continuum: 2.29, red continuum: 2.36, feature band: 2.29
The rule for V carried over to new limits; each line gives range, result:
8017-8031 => 2.24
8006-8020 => 2.33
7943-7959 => 2.27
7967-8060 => 2.32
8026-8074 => 2.33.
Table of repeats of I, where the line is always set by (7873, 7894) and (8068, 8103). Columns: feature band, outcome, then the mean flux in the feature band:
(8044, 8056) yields -0.13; 2.3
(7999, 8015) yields -0.63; 2.36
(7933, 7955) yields 0.07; 2.25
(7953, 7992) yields -0.58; 2.29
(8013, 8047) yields -0.73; 2.32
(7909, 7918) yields 0.27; 2.18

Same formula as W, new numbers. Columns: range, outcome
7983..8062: 2.513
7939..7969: 2.372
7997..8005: 2.406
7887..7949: 2.349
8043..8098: 2.379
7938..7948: 2.323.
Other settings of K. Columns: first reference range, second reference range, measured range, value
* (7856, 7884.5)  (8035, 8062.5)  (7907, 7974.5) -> 1.7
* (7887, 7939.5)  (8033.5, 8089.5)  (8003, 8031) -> 0.0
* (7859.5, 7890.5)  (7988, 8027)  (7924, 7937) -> 0.2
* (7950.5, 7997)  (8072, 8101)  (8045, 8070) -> -0.2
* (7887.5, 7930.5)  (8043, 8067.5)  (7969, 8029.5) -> -0.3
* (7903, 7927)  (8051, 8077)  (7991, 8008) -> -0.4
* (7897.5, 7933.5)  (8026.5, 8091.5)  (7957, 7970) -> 0.0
